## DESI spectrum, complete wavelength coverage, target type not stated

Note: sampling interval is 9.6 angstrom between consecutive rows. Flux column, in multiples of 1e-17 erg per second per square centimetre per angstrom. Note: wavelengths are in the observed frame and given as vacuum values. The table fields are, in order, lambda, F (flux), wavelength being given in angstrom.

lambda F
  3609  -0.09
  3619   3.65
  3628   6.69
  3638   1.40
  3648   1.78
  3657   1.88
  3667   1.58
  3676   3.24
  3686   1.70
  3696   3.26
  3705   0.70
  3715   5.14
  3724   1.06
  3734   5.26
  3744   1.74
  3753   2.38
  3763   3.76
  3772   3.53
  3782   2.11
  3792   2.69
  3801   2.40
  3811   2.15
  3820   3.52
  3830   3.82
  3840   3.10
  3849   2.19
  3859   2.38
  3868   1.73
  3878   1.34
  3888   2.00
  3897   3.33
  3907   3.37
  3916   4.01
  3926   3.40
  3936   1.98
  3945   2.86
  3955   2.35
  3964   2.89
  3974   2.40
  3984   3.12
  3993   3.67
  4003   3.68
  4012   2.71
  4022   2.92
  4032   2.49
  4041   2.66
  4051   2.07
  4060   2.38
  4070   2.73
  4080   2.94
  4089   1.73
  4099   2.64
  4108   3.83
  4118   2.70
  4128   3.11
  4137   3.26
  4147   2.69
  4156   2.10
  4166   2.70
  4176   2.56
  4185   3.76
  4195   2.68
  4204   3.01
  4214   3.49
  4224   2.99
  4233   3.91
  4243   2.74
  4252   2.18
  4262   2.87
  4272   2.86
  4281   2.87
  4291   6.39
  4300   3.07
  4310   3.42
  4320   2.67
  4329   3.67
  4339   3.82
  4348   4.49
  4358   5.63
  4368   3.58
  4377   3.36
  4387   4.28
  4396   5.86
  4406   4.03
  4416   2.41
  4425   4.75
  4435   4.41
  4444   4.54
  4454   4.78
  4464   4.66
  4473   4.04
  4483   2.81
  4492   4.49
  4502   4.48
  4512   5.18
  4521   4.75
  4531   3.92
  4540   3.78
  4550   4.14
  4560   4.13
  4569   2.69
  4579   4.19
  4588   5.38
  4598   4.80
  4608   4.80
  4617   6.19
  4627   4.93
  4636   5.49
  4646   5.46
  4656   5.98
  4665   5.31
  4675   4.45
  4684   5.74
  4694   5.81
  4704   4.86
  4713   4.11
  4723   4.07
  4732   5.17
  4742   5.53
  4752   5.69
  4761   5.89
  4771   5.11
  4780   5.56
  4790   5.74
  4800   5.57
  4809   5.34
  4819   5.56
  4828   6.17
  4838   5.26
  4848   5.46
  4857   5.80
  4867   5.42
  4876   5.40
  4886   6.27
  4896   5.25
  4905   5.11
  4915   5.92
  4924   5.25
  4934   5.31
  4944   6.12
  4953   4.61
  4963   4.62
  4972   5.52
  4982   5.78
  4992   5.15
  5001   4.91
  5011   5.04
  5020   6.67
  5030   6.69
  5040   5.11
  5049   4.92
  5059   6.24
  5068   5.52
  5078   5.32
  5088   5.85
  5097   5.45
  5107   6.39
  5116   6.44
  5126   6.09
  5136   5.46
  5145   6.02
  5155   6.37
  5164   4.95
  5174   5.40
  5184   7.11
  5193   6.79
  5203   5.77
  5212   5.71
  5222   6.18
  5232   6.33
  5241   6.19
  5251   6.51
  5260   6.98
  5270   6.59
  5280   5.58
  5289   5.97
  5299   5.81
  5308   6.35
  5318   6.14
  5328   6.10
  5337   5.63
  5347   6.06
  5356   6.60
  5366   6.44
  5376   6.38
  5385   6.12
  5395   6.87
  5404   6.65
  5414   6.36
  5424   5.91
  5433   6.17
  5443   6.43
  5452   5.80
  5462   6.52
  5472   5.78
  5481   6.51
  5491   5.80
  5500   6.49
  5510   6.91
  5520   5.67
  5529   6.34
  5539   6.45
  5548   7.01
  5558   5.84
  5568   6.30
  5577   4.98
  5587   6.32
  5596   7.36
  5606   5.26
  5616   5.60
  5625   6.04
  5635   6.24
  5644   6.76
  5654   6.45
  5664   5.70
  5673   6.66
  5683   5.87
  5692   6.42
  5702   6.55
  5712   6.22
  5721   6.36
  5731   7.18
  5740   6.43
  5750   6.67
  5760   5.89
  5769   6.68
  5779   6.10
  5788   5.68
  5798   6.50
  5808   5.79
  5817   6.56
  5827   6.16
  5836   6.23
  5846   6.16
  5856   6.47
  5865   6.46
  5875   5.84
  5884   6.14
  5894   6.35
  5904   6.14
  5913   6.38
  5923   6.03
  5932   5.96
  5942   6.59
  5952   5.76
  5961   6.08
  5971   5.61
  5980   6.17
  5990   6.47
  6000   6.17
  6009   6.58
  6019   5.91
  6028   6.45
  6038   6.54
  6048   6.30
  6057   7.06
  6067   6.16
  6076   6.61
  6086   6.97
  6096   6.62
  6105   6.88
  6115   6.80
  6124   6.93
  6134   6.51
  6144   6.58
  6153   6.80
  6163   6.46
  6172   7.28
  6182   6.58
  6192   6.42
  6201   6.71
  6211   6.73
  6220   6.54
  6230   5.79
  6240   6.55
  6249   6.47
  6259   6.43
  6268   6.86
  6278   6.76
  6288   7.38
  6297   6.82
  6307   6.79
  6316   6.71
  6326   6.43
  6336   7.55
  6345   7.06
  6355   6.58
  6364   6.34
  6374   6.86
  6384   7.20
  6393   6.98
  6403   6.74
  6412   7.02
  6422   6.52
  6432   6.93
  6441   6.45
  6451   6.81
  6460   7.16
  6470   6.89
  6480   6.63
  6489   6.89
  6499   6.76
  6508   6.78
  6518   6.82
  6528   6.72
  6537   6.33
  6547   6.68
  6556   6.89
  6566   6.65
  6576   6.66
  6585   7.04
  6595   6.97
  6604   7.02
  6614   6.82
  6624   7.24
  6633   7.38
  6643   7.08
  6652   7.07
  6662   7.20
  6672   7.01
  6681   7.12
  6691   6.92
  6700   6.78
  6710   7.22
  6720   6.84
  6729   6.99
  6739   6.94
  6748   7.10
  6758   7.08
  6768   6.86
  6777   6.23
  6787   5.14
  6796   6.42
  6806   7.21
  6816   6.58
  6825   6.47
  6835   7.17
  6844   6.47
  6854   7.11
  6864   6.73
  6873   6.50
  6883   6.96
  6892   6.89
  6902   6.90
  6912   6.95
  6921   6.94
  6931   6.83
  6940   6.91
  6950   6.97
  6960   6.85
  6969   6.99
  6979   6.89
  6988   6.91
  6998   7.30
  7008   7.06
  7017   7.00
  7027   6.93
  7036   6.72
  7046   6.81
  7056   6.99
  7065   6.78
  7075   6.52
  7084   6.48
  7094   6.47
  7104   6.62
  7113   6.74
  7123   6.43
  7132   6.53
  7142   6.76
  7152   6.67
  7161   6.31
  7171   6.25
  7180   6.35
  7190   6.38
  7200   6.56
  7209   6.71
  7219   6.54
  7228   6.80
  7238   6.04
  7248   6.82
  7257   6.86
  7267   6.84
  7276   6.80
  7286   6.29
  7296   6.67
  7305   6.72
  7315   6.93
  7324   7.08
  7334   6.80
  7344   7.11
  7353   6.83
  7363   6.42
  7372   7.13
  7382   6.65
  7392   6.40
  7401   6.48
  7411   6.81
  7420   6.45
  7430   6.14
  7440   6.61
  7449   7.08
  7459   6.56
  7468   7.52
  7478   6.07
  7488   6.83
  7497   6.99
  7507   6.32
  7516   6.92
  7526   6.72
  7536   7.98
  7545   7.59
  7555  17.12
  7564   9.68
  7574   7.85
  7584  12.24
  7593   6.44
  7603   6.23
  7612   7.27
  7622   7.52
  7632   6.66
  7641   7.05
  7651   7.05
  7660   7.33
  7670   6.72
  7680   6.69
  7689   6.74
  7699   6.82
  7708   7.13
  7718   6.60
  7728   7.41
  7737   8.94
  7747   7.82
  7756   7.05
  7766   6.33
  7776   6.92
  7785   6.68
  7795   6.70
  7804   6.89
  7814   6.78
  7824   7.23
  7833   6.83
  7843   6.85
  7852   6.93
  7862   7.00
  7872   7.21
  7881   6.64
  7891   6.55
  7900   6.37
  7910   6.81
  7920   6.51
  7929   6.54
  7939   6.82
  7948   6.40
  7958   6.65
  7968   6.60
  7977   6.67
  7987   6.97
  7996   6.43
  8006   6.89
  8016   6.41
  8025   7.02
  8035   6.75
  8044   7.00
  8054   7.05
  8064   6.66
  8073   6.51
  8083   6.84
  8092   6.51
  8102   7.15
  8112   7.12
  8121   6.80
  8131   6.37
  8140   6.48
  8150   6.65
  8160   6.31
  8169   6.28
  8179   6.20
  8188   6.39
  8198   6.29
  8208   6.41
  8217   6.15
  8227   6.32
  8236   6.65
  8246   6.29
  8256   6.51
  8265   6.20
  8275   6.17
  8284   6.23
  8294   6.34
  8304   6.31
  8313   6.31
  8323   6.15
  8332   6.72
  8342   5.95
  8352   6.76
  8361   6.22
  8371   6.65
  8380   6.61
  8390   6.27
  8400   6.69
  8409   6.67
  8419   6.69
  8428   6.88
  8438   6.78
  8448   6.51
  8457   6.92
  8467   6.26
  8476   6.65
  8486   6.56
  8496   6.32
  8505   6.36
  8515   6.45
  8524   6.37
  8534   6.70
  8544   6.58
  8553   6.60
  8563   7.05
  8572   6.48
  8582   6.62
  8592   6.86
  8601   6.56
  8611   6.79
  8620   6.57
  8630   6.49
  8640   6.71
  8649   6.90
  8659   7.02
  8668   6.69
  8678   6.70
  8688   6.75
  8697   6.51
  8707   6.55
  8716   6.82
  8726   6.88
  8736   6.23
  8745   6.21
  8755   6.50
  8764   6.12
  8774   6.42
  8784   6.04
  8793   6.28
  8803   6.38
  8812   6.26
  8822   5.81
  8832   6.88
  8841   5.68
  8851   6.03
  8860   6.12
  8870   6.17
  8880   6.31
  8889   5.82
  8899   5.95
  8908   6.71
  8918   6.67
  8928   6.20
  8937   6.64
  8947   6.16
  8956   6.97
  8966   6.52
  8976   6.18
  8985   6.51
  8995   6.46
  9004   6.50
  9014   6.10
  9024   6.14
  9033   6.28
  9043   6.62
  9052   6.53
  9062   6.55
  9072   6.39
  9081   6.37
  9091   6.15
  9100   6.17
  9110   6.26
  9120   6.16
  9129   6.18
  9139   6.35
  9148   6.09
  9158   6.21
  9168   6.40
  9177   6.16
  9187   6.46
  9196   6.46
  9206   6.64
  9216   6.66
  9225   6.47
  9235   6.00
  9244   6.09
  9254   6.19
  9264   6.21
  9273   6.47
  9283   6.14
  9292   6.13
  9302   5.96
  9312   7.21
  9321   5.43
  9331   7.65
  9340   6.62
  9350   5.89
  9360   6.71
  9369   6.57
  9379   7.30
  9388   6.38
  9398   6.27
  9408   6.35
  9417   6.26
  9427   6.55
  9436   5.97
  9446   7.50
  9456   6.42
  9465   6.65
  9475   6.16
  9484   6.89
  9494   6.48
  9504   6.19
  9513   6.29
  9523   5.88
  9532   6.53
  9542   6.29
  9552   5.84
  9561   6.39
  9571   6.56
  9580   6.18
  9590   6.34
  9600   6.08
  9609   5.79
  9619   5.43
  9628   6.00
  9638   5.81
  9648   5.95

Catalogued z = 0.151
